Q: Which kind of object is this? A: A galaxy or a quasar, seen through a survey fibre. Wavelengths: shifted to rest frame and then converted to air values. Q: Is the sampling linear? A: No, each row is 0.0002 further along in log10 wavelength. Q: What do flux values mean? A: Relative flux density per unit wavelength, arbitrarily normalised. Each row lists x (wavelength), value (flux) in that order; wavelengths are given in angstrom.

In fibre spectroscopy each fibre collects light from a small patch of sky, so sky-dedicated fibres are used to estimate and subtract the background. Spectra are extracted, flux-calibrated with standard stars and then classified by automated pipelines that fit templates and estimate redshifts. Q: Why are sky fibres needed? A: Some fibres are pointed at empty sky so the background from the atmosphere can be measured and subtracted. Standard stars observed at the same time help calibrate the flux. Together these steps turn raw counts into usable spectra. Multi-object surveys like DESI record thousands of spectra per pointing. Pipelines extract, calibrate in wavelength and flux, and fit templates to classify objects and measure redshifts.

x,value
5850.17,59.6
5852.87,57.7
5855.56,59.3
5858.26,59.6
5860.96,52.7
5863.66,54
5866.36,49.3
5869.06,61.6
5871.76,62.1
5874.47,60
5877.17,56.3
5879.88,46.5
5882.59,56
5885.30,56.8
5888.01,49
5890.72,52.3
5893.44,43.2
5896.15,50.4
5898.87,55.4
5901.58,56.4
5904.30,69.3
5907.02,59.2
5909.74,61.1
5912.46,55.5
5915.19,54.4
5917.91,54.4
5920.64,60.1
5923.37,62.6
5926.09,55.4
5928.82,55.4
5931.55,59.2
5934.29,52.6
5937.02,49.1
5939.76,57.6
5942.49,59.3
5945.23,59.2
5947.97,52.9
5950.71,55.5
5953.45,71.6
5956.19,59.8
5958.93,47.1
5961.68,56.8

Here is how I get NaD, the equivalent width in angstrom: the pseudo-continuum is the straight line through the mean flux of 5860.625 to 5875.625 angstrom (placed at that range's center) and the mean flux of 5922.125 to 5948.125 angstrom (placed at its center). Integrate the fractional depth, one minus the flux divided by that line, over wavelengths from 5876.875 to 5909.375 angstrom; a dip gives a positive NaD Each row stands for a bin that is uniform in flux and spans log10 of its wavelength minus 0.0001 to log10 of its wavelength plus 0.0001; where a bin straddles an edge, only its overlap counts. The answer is 1.33 angstrom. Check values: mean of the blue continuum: 56.8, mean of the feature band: 54.4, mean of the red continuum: 56.5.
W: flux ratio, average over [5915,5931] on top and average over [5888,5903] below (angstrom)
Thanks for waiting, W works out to 1.12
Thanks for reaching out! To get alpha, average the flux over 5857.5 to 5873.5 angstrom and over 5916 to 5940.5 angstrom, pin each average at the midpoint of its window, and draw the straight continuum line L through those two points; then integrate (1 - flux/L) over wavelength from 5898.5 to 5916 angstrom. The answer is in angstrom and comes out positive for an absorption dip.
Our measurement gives -0.9 angstrom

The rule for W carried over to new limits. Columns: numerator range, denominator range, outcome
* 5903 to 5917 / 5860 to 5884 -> 1.08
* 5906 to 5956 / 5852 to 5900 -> 1.06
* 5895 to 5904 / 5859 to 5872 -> 1.01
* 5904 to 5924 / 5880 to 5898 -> 1.15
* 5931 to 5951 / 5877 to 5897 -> 1.09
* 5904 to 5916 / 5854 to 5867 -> 1.07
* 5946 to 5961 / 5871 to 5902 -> 1.07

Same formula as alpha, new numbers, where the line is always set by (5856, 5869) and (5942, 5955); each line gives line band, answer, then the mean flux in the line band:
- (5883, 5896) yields 1.3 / 50.7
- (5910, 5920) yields 0.4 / 55.8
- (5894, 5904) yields 0.4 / 54.8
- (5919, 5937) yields 0.5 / 56.9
